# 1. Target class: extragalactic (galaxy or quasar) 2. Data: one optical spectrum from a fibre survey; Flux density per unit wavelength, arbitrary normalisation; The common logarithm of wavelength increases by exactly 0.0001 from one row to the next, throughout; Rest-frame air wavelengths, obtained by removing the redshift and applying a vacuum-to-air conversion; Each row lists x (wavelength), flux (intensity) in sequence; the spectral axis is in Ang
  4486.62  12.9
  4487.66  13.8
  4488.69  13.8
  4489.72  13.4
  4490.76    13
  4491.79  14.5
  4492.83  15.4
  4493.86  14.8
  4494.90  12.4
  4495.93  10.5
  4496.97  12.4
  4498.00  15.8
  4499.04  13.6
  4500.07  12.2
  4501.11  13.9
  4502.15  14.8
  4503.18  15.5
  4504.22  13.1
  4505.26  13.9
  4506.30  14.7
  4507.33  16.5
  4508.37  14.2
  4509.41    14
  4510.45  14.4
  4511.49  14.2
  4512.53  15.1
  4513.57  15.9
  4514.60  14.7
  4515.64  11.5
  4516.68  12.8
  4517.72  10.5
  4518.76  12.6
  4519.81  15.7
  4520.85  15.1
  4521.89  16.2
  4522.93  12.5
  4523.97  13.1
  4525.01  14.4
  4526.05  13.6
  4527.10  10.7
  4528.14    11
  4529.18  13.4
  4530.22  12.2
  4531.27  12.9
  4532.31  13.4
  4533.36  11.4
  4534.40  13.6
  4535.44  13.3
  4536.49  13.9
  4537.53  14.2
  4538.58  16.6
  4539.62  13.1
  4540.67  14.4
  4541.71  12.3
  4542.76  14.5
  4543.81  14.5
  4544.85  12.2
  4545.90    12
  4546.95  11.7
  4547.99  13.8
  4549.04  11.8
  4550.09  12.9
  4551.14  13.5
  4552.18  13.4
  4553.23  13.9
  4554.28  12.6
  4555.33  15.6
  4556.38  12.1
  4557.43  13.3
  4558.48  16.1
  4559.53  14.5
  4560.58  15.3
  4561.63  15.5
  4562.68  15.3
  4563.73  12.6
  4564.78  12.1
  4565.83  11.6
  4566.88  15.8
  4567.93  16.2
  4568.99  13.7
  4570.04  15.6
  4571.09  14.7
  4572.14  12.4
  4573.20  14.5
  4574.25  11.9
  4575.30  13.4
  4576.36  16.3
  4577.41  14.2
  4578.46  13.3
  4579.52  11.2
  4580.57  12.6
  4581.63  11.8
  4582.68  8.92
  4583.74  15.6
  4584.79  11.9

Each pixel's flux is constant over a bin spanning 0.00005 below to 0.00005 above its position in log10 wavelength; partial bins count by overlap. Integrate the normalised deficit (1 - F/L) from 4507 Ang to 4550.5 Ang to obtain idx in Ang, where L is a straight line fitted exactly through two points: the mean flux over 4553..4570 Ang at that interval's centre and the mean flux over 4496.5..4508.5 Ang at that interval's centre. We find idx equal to 2.22 Ang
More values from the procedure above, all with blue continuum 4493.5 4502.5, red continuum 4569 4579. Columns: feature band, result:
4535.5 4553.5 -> 0.4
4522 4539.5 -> 0.5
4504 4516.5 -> -0.8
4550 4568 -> -0.1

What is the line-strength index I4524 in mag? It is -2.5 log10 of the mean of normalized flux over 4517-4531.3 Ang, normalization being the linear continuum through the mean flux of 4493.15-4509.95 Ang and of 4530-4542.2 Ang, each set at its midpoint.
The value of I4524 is 0.04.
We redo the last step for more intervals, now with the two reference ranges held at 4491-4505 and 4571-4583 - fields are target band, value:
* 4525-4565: -0.01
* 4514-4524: 0.00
